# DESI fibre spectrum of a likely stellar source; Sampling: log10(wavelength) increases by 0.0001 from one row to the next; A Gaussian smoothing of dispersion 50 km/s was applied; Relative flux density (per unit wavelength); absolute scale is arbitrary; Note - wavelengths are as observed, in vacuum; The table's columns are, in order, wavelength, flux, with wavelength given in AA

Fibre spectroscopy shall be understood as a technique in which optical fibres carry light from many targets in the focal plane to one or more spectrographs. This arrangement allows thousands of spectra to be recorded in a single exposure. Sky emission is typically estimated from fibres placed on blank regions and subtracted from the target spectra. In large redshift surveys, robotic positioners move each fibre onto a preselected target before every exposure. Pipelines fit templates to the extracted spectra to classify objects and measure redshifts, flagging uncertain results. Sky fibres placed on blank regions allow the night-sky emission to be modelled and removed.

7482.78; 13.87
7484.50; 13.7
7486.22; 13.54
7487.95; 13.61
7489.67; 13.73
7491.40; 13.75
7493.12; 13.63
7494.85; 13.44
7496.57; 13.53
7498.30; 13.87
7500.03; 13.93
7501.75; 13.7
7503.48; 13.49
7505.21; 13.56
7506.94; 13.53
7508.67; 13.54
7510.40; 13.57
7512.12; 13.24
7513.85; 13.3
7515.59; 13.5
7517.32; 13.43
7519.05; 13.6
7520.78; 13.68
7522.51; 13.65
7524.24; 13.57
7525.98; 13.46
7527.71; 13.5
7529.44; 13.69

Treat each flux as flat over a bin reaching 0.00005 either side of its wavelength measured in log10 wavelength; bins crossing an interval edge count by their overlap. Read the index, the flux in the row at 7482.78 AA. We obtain 13.87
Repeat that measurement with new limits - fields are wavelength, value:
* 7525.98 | 13.46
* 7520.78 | 13.68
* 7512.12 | 13.24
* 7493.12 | 13.63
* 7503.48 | 13.49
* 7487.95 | 13.61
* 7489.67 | 13.73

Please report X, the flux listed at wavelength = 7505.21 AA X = 13.56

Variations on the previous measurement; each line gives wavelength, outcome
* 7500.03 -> 13.93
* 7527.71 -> 13.5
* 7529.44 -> 13.69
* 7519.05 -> 13.6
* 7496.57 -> 13.53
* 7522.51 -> 13.65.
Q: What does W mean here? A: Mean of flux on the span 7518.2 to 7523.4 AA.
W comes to 13.7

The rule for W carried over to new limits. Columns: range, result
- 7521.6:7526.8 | 13.6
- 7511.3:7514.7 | 13.3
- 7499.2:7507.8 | 13.6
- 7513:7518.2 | 13.4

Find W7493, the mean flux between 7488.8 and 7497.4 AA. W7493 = 13.6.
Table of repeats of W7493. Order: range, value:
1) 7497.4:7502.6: 13.8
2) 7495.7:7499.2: 13.7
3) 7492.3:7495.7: 13.5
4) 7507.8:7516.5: 13.4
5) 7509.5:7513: 13.4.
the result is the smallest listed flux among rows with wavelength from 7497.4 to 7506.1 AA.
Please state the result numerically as 13.49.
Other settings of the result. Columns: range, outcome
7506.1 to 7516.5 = 13.24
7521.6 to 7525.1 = 13.57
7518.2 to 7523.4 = 13.6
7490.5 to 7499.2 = 13.44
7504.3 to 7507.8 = 13.53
